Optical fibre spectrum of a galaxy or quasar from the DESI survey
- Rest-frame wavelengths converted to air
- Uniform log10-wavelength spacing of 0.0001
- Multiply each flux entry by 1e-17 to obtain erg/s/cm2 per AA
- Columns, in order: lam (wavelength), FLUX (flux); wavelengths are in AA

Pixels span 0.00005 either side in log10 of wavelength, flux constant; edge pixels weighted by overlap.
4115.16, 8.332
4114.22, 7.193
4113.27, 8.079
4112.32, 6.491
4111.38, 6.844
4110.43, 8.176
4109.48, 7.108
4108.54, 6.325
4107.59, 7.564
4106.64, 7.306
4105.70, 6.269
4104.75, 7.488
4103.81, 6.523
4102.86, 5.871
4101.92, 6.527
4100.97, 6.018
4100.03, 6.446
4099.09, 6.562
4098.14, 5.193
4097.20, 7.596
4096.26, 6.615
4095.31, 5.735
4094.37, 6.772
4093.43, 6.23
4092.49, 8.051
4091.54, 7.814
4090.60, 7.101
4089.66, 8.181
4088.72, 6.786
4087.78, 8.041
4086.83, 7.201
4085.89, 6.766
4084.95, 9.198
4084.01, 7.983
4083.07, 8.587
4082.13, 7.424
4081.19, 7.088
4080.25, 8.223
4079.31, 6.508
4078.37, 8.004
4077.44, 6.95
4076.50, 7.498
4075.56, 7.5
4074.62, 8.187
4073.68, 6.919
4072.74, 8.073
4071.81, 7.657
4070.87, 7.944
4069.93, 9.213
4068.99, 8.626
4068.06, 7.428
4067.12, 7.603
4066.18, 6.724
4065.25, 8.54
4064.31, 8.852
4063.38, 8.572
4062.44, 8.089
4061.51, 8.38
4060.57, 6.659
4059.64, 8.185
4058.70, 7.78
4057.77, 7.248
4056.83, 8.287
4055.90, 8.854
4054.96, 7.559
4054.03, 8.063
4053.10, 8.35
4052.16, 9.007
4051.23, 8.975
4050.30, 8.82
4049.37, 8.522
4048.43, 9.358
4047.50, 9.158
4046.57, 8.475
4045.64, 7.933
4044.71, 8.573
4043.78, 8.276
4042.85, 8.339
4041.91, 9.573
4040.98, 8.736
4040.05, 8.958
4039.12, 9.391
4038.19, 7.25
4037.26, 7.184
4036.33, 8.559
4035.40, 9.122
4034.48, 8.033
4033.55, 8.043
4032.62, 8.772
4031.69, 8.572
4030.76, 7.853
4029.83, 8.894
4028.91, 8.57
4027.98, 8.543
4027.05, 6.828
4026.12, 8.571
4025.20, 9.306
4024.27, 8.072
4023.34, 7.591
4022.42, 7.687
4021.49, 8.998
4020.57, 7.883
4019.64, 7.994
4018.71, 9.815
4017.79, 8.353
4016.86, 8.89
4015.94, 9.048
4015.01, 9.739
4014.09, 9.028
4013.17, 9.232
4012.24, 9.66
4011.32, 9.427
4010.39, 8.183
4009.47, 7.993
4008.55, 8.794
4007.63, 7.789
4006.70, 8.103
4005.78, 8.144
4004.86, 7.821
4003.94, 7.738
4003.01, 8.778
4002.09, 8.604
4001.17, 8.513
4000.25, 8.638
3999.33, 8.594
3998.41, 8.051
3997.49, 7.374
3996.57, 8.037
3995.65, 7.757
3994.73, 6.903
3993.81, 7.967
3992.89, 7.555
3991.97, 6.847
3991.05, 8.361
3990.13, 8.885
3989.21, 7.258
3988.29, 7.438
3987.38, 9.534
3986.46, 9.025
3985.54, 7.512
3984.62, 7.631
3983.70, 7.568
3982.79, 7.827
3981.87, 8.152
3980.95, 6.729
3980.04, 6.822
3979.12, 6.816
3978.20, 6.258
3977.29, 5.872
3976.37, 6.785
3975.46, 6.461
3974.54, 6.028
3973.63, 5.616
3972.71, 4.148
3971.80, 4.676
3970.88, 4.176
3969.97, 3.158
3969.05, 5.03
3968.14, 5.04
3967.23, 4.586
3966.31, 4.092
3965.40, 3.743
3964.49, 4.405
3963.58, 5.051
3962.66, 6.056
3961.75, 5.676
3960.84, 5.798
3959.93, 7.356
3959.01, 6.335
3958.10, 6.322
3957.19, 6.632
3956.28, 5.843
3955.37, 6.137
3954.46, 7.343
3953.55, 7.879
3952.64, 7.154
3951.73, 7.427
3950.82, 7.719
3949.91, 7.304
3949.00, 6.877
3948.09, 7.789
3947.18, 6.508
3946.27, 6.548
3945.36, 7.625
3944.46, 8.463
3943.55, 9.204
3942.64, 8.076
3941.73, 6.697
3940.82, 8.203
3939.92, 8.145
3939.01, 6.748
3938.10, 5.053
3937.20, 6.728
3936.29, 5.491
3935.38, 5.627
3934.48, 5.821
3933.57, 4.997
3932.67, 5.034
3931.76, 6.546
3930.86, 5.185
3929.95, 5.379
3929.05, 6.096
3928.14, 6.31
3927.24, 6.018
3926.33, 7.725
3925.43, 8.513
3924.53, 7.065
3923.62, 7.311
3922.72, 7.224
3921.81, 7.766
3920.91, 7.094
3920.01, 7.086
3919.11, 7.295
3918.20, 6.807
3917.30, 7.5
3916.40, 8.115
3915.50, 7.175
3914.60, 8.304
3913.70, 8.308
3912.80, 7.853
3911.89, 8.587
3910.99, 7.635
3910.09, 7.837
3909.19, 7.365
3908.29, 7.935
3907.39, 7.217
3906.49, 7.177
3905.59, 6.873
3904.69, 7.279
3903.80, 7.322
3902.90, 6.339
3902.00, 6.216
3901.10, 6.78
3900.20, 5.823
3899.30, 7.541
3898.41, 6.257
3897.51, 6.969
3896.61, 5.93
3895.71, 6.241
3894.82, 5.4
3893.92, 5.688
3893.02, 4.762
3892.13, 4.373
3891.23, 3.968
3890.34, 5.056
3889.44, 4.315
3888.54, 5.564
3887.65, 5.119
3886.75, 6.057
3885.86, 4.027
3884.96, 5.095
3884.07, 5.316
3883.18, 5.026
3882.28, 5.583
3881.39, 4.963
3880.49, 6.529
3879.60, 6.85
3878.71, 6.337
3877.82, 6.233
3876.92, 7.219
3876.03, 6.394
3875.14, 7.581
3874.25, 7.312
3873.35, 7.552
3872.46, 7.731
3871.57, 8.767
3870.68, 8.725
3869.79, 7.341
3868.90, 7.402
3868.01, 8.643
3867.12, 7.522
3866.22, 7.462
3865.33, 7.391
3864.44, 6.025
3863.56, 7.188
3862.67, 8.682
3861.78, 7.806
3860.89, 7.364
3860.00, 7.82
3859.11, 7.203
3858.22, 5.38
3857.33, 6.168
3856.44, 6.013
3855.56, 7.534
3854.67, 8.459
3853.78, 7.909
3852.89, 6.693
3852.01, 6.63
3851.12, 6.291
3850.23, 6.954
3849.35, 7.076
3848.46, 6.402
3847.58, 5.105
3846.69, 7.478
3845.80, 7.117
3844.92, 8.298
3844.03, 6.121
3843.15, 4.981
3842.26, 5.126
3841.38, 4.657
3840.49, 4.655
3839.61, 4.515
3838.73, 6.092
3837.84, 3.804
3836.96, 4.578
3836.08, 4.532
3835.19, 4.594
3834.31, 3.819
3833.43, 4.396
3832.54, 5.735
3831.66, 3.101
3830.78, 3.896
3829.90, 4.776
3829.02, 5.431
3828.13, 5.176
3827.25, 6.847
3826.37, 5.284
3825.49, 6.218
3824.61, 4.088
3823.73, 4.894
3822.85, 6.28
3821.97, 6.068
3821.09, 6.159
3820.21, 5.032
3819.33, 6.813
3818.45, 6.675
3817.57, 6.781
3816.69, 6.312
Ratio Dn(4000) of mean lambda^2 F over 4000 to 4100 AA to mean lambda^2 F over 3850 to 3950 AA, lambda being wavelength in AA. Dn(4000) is 1.3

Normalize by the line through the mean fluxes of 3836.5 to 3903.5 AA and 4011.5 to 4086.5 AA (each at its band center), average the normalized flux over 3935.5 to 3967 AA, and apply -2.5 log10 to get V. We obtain 0.09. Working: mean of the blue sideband 6.37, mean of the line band 6.63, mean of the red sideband 8.27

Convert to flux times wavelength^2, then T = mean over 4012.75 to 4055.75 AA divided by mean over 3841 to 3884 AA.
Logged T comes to 1.35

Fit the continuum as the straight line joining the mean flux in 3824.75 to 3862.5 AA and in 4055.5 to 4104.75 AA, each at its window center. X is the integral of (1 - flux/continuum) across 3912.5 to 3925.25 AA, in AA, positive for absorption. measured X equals -2.2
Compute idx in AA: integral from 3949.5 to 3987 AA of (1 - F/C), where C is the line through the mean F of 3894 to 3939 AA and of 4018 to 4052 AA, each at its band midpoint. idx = 6.64 AA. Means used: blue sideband 6.81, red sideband 8.48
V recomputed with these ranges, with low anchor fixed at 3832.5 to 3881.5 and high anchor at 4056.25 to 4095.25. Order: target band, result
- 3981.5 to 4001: -0.10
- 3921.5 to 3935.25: 0.08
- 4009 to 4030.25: -0.16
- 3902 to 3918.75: -0.10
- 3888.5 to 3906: 0.14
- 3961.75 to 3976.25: 0.41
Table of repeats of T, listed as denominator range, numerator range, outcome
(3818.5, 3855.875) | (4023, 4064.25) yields 1.63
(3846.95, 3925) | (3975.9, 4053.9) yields 1.30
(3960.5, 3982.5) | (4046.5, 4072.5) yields 1.57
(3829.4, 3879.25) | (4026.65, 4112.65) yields 1.34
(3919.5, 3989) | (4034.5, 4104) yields 1.26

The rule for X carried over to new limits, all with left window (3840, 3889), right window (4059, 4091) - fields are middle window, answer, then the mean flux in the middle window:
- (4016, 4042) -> -3.0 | 8.42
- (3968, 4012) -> 0.1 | 7.33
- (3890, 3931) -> 0.6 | 6.82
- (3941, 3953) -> -0.7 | 7.51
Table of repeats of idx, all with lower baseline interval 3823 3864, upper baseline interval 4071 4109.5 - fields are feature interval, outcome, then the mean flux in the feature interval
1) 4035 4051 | -3.8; 8.6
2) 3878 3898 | 2.4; 5.43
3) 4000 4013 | -3.3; 8.45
